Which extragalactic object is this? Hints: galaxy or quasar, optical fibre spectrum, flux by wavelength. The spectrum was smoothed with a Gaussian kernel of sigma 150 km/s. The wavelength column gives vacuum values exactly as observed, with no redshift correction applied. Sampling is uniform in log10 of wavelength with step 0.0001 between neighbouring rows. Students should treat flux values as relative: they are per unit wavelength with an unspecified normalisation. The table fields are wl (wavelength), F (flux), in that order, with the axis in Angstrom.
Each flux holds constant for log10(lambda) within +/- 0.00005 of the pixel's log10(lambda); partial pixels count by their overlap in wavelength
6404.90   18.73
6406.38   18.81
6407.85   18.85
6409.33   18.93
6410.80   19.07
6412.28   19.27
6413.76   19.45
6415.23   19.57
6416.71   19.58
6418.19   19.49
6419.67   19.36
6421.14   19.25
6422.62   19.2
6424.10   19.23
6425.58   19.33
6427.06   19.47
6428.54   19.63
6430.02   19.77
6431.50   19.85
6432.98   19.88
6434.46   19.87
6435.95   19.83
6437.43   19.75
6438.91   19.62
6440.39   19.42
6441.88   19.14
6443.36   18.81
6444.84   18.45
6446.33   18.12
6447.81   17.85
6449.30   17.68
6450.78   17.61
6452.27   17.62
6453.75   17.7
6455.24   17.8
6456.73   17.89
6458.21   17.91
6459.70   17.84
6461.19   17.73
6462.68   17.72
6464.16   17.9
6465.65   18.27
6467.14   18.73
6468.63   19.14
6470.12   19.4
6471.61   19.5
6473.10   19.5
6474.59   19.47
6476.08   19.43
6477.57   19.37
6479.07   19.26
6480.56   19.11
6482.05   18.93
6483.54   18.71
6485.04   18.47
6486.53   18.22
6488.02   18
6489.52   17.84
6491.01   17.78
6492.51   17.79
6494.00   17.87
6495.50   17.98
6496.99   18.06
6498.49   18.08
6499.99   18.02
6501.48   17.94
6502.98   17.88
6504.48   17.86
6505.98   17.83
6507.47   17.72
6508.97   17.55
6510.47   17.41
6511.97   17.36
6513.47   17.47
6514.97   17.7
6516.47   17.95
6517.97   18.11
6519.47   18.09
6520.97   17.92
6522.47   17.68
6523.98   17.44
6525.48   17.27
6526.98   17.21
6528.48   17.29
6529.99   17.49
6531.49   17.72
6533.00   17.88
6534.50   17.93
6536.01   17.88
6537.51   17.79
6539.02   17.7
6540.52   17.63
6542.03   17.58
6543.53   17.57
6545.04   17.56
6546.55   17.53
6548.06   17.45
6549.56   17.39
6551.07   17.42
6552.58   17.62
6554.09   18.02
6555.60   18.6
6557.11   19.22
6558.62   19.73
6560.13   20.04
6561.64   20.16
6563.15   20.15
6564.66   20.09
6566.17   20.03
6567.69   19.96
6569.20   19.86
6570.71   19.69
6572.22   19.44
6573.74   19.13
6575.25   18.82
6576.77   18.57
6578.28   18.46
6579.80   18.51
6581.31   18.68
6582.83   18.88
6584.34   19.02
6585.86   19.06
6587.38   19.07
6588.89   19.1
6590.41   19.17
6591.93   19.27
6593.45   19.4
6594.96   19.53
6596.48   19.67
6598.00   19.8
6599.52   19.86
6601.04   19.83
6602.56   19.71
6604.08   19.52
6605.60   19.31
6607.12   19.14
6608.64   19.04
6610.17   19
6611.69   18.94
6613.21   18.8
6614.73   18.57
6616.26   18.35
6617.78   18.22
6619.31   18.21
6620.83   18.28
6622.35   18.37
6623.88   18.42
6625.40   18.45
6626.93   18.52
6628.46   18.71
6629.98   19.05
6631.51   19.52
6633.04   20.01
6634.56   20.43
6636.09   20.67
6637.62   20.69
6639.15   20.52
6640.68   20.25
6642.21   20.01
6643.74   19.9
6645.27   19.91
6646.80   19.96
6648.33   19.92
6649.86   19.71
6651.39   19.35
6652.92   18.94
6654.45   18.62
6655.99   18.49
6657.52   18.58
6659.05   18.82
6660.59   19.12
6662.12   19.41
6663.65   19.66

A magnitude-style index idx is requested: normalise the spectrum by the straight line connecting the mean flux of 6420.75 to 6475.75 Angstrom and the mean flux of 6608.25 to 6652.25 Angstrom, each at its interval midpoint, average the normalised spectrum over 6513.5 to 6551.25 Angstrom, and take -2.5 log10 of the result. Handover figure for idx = 0.08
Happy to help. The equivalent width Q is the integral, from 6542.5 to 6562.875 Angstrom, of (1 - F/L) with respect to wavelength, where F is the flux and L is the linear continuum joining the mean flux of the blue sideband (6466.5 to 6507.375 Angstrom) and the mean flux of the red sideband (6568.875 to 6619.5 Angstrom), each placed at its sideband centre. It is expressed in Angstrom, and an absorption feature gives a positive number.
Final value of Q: 0.56 Angstrom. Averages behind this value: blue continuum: 18.5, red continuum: 19.1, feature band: 18.4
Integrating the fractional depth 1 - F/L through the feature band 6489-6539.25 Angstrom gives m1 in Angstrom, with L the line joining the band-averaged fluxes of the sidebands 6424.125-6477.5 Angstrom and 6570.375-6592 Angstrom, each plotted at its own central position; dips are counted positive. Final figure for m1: 3.0 Angstrom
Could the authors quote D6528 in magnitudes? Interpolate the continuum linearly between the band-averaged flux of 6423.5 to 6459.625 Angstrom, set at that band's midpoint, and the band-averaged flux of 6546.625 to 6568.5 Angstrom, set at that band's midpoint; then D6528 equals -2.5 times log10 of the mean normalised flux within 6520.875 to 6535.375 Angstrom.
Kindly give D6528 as 0.08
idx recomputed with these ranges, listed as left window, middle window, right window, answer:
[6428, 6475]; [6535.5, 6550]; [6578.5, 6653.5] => 0.08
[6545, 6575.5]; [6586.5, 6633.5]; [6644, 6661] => 0.00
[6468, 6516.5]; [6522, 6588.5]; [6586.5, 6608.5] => 0.03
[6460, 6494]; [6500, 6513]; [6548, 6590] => 0.06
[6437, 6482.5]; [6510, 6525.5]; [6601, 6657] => 0.07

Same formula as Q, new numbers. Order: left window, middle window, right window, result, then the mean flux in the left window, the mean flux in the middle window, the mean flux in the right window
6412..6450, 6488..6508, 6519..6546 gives 0.3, 19.3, 17.9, 17.6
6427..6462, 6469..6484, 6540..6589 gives -0.4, 18.7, 19.3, 18.8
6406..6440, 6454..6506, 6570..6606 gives 2.7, 19.4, 18.4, 19.2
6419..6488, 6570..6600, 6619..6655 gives 0.2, 18.8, 19.1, 19.5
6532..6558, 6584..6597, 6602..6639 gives -0.5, 17.8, 19.3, 19.1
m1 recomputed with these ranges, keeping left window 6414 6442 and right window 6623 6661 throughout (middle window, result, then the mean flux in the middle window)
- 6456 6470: 1.0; 18.2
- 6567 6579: 0.2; 19.2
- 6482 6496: 1.0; 18.1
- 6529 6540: 1.0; 17.8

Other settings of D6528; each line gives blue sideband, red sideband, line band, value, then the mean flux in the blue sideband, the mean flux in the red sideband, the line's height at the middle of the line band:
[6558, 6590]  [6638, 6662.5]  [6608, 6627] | 0.05 mag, 19.4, 19.5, 19.4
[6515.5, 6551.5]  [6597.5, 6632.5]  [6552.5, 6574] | -0.08 mag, 17.6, 18.9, 18.1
